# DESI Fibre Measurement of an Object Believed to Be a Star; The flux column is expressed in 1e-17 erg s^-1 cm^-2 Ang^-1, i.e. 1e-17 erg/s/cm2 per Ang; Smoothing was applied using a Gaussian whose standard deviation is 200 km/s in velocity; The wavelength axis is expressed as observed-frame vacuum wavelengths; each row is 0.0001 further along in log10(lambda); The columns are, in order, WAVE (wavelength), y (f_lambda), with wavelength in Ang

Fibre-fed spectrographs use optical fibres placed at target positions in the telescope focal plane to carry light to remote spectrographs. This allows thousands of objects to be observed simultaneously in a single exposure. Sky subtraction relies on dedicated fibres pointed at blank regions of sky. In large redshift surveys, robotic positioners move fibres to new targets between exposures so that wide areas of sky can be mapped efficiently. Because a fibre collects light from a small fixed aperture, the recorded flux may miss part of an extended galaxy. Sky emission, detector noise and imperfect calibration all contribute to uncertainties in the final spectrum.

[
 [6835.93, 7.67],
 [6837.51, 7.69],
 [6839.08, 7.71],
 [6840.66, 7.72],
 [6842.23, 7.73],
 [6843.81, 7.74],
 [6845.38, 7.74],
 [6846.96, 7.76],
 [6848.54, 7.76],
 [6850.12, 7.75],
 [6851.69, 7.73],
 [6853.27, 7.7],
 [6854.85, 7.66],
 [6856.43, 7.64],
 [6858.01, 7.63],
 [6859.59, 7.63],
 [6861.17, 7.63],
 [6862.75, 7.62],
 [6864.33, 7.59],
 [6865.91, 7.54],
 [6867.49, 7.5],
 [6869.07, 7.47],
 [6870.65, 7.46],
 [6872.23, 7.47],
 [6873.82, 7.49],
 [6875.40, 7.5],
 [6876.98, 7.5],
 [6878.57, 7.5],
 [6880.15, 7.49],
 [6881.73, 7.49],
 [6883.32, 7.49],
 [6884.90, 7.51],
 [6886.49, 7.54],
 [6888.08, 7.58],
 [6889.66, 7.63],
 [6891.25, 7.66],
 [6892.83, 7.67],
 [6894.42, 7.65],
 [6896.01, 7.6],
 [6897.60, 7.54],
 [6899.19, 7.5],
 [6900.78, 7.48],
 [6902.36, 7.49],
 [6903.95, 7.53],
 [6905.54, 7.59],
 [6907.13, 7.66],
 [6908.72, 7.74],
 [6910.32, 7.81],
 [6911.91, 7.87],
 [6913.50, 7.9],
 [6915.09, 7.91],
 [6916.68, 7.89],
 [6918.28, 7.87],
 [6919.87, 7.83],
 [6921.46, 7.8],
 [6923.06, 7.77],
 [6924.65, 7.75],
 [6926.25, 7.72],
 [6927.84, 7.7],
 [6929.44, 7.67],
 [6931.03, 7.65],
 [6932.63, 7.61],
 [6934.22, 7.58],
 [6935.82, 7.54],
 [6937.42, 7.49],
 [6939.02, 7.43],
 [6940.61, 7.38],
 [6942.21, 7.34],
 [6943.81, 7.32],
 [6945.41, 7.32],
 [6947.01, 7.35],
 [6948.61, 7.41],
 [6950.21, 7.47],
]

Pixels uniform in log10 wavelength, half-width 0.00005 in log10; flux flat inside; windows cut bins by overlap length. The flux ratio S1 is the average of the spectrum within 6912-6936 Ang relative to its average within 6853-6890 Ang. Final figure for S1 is 1.0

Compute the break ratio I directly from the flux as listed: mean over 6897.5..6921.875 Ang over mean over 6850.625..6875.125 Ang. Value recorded 1.02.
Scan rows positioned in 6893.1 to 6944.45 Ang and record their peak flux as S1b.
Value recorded 7.91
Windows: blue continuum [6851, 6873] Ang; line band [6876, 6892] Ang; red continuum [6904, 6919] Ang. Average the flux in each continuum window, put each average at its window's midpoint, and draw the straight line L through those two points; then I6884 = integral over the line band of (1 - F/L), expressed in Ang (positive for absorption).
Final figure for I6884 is 0.3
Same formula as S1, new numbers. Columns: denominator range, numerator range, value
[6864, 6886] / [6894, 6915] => 1.02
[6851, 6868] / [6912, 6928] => 1.03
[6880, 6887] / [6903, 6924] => 1.04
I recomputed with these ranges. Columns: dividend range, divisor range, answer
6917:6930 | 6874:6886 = 1.04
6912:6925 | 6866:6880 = 1.05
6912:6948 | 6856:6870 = 1.01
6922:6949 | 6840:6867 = 0.98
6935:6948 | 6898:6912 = 0.97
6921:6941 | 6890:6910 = 1.00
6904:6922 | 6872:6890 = 1.04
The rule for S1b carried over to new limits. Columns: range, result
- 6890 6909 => 7.74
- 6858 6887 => 7.63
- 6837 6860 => 7.76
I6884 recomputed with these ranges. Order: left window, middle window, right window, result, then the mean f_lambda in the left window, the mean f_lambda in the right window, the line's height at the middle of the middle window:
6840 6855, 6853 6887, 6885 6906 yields 0.5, 7.73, 7.57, 7.66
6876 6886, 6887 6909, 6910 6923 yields 0.2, 7.5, 7.86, 7.67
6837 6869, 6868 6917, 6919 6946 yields 0.2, 7.67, 7.59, 7.63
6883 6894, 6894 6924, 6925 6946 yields -0.6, 7.59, 7.53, 7.56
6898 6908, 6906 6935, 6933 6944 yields -1.0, 7.55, 7.46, 7.5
